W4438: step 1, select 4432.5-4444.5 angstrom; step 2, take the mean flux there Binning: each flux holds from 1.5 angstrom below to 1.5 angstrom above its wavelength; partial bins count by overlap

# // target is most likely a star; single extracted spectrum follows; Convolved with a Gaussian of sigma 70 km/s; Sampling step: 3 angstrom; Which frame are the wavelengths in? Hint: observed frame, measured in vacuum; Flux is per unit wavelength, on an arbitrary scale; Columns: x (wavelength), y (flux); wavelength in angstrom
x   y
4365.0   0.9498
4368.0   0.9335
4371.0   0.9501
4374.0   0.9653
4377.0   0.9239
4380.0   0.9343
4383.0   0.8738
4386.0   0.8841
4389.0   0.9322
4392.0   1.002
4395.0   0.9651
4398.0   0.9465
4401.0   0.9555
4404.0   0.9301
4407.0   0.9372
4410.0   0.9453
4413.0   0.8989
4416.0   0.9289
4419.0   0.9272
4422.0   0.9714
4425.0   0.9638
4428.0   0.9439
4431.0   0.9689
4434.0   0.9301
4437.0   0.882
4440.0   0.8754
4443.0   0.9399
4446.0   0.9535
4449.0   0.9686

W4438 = 0.907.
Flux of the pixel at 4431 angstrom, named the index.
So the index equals 0.9689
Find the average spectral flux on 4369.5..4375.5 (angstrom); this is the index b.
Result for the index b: 0.958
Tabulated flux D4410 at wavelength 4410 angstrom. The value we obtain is 0.9453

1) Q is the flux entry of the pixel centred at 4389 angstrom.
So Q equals 0.9322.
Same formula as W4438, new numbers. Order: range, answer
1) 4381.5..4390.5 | 0.897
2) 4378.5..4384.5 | 0.904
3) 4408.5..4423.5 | 0.934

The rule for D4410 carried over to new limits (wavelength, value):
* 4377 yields 0.9239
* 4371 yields 0.9501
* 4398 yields 0.9465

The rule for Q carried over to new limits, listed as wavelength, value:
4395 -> 0.9651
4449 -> 0.9686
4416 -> 0.9289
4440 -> 0.8754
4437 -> 0.882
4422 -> 0.9714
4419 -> 0.9272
